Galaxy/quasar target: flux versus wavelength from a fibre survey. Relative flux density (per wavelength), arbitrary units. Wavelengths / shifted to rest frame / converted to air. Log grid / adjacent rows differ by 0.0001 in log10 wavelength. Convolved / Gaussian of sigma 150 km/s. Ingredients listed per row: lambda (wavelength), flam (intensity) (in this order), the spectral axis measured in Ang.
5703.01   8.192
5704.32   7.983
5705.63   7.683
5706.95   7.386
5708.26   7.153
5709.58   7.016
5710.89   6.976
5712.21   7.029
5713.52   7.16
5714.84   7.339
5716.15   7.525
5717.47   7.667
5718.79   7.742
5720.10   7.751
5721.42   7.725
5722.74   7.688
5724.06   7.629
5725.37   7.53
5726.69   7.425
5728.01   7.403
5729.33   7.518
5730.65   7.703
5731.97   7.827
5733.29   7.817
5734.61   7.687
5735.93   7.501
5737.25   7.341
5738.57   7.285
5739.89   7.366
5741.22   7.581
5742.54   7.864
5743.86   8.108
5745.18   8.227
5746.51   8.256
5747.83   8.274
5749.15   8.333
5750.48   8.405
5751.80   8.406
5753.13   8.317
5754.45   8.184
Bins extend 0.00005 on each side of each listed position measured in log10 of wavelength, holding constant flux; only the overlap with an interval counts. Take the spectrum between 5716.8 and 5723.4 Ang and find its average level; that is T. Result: 7.71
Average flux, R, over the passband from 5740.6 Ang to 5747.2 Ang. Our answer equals 8.02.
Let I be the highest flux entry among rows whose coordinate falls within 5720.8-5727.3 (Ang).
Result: 7.725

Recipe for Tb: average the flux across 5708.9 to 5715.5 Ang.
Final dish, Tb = 7.11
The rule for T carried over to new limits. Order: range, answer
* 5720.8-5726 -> 7.65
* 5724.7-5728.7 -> 7.46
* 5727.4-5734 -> 7.65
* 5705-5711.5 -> 7.24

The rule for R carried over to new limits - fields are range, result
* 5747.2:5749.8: 8.32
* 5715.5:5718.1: 7.58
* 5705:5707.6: 7.52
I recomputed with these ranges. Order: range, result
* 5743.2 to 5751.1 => 8.405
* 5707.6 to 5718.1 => 7.667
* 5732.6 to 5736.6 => 7.817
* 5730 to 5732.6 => 7.827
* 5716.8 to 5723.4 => 7.751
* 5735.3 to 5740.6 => 7.501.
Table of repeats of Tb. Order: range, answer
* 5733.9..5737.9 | 7.52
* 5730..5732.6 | 7.76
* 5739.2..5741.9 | 7.46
